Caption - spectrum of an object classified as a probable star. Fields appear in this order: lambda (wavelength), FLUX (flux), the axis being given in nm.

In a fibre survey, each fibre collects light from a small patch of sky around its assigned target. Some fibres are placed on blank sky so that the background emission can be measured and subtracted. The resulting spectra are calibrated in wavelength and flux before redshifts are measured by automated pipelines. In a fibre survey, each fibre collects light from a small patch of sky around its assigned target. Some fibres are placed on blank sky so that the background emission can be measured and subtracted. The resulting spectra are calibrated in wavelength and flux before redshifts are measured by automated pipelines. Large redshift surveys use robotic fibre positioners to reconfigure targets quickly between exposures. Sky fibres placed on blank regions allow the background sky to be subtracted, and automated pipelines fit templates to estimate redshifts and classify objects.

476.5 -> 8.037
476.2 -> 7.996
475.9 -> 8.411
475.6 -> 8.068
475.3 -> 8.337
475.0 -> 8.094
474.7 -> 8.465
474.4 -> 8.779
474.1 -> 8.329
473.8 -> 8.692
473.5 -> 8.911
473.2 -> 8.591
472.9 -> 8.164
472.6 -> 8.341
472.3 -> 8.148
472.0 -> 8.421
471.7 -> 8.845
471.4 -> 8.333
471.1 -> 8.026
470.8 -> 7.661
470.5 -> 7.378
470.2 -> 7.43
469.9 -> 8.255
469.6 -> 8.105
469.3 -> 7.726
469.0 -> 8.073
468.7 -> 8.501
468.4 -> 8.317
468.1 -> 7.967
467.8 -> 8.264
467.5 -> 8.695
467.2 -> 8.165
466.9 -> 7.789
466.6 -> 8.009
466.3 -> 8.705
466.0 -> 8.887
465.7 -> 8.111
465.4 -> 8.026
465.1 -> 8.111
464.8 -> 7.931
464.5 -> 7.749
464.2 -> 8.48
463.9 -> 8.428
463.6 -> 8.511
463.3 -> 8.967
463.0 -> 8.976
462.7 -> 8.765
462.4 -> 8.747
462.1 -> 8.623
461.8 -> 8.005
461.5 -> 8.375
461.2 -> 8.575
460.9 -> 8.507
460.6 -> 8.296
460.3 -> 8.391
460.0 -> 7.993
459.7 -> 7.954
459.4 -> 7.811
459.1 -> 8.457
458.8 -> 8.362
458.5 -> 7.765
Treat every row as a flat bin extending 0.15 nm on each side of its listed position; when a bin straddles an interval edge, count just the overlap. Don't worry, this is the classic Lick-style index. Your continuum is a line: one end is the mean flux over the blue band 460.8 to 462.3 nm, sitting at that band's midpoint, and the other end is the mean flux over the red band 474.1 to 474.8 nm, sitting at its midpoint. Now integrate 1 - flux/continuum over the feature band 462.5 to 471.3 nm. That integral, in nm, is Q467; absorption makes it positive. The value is 0.28 nm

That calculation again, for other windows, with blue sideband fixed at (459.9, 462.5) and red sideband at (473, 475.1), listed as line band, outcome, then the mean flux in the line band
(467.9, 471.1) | 0.21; 7.95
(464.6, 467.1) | 0.08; 8.19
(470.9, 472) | 0.02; 8.37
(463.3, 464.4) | -0.01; 8.51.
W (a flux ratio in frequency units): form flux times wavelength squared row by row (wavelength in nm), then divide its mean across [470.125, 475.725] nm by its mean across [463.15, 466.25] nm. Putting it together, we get 1.03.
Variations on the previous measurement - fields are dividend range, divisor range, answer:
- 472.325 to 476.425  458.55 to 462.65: 1.07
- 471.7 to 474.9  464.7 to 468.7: 1.06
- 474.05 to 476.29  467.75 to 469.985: 1.05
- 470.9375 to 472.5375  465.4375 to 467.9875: 1.03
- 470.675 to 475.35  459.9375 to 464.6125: 1.04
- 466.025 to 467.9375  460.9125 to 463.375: 0.99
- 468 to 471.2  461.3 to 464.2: 0.95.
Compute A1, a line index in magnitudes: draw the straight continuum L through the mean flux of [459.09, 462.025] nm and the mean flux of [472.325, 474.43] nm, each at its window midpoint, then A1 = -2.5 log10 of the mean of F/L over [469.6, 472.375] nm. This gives 0.05 mag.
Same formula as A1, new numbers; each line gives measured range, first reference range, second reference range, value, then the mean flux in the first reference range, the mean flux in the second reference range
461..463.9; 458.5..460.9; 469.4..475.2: -0.05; 8.18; 8.26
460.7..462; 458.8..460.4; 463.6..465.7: -0.03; 8.14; 8.15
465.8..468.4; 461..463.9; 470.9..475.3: 0.03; 8.6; 8.43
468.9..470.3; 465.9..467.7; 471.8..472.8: 0.05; 8.36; 8.32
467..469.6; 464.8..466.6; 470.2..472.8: 0.00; 8.3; 8.1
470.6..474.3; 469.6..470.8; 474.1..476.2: -0.05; 7.74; 8.33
